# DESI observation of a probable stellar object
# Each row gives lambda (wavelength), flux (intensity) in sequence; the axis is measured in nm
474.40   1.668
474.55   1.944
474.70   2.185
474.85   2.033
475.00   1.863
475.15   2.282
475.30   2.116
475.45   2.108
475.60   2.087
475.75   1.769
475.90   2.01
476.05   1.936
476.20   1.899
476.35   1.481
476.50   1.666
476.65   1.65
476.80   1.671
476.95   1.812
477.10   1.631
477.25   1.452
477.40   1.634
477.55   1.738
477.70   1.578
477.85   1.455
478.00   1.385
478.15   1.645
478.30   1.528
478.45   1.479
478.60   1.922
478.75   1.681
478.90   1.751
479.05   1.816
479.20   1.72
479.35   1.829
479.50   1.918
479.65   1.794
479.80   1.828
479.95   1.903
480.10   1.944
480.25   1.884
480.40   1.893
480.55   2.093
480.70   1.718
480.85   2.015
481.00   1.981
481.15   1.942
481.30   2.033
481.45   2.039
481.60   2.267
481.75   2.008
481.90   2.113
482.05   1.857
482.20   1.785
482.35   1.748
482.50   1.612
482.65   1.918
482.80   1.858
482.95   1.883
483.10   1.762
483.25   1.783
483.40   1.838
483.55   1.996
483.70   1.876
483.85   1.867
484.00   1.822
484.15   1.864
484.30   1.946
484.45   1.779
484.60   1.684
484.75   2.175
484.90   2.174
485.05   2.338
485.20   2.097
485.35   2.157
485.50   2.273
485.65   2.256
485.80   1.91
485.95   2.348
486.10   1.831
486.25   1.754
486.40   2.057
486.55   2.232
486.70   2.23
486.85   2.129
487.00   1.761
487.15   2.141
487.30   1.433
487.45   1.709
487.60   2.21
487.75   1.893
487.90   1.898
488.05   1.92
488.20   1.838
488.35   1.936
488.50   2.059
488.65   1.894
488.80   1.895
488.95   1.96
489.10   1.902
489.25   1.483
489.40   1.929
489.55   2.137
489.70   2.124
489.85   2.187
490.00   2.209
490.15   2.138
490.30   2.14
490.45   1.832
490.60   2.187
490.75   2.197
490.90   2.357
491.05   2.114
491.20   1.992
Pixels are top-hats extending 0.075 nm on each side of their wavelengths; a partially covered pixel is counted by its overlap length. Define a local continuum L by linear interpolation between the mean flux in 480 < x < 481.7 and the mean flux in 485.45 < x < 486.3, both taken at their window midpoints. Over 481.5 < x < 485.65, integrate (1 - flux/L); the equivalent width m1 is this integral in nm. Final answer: 0.16 nm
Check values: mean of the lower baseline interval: 1.98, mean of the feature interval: 1.95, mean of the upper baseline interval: 2.06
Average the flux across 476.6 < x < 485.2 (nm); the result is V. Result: 1.83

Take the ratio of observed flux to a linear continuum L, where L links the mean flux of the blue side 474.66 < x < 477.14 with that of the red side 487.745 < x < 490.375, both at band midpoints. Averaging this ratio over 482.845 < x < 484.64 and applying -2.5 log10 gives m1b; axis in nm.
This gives 0.06 mag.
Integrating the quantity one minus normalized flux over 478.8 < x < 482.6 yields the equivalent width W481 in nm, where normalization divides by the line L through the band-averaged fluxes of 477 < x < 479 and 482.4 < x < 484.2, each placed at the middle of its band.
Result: -0.38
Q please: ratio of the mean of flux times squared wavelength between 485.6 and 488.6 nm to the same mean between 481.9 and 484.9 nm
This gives 1.08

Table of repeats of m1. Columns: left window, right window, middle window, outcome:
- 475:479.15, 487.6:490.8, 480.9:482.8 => -0.098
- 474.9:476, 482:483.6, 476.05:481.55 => 0.467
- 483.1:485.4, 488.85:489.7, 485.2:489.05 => -0.132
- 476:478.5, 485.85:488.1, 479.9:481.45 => -0.177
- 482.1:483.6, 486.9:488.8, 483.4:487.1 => -0.332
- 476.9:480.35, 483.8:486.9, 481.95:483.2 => 0.064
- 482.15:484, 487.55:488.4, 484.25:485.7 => -0.166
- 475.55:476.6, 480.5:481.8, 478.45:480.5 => 0.128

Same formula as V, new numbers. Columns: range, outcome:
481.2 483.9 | 1.9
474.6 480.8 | 1.8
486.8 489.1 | 1.91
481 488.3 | 1.96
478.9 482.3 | 1.92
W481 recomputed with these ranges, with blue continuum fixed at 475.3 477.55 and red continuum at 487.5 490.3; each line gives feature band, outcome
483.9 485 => -0.01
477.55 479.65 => 0.16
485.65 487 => -0.08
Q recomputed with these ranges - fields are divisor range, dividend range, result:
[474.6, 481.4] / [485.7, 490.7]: 1.14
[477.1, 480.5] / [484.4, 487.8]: 1.22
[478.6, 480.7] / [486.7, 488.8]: 1.07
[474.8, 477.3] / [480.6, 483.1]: 1.06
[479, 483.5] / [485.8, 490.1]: 1.07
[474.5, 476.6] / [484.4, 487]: 1.11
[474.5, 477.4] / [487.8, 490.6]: 1.12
